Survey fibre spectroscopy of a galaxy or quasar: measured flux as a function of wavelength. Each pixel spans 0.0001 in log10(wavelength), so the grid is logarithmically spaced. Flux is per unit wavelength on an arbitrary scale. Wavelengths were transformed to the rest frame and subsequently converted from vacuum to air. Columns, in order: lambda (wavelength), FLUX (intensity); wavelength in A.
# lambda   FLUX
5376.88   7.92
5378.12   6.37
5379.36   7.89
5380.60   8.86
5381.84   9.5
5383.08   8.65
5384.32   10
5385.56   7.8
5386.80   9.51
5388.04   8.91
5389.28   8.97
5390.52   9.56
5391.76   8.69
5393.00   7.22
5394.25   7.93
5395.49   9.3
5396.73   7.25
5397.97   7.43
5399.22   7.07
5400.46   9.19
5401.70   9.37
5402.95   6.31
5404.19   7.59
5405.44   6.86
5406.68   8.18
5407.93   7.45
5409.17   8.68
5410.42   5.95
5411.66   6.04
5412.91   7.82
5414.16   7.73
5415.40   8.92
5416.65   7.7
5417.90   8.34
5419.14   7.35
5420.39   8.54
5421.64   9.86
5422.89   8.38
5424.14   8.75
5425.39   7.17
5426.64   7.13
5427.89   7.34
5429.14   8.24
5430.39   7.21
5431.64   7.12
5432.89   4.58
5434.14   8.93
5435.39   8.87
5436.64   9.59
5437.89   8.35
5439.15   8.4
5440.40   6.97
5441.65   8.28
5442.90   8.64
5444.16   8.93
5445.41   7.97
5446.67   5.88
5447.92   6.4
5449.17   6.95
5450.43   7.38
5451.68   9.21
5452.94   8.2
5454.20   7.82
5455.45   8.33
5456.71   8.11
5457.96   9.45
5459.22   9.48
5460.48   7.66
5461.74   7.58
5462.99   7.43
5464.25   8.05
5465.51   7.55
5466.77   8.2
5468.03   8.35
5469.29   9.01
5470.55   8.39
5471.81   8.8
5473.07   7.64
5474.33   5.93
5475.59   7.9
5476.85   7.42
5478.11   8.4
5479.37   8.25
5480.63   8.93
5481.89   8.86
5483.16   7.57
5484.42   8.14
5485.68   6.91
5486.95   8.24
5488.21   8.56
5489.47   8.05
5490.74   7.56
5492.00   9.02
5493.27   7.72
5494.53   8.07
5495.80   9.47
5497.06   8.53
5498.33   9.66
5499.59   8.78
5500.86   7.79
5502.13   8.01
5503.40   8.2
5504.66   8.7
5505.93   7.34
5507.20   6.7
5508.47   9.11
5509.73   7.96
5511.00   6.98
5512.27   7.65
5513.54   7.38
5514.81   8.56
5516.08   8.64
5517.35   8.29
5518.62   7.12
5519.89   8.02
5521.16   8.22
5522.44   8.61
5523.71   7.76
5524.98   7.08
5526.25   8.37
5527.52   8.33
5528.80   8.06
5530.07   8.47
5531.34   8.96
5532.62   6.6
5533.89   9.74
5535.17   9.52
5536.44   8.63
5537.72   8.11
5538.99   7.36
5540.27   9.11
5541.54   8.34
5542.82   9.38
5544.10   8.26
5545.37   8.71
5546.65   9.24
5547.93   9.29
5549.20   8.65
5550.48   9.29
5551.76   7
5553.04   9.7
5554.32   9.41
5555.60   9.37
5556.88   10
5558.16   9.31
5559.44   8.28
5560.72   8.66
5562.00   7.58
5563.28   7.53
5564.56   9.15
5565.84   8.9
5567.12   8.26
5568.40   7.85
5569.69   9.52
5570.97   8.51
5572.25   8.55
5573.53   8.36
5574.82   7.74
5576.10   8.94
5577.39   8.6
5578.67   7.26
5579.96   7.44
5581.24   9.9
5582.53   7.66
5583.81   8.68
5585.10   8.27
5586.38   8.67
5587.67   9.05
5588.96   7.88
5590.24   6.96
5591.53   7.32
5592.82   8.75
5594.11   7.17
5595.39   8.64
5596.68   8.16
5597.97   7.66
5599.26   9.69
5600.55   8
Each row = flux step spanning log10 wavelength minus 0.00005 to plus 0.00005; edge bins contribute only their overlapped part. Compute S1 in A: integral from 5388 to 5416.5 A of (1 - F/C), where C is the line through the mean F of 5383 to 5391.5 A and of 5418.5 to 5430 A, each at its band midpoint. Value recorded 2.5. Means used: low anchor 9.07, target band 7.91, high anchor 8.07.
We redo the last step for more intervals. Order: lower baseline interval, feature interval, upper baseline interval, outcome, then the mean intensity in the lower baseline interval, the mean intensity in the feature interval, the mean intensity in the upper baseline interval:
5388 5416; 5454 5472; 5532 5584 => -0.2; 7.91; 8.28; 8.59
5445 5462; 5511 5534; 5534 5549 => 1.4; 7.89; 8.03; 8.76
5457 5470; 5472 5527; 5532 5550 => 2.5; 8.27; 8.06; 8.65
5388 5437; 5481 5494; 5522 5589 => 0.3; 7.92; 8.08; 8.53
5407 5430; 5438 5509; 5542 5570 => 1.1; 7.85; 8.09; 8.77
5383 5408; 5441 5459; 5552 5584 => 0.8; 8.26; 8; 8.58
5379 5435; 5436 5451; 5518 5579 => 0.6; 8.03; 7.81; 8.5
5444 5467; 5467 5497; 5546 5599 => -0.4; 7.9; 8.15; 8.48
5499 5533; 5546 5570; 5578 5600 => -2.0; 8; 8.78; 8.19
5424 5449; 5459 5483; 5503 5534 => -0.7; 7.71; 8.06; 8.01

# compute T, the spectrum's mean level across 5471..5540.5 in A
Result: 8.14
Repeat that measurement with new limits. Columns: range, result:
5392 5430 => 7.84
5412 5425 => 8.26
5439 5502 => 8.09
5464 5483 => 8.1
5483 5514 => 8.1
